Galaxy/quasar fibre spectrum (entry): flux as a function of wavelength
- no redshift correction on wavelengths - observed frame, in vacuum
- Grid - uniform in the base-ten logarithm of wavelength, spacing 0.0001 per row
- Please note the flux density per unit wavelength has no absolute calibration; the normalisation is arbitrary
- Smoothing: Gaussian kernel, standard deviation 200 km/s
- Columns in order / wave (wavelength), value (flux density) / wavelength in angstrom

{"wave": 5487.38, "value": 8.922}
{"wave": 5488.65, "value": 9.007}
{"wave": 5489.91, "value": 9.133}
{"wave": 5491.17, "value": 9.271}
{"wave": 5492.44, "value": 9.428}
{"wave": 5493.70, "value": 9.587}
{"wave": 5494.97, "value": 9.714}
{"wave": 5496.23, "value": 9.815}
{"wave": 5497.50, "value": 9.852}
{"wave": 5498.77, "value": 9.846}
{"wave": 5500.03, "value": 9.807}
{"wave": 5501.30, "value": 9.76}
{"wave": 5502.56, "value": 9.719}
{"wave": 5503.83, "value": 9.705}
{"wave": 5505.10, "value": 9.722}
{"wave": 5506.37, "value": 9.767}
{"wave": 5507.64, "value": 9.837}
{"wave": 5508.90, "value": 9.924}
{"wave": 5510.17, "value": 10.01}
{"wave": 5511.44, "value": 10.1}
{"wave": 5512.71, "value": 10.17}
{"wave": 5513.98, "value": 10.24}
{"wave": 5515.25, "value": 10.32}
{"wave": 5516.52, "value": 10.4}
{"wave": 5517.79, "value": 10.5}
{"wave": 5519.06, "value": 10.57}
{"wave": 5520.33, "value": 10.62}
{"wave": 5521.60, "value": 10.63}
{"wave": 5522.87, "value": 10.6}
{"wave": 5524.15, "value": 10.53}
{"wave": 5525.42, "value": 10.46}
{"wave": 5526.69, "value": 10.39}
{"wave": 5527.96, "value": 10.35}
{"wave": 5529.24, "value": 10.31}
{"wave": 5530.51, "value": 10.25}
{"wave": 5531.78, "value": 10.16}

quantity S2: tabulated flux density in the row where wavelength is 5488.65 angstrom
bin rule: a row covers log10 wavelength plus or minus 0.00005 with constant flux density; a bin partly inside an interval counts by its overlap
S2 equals 9.007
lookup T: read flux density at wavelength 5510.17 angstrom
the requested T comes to 10.01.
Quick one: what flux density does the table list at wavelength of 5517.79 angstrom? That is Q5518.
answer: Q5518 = 10.5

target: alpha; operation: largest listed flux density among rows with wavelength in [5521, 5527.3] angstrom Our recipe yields 10.63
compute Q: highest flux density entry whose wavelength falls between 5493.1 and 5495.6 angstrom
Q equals 9.714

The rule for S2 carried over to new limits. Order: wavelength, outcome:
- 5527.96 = 10.35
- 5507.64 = 9.837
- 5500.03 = 9.807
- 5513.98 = 10.24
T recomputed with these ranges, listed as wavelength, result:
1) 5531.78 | 10.16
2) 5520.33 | 10.62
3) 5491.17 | 9.271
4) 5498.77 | 9.846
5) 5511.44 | 10.1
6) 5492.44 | 9.428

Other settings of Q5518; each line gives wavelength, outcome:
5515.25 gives 10.32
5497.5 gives 9.852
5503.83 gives 9.705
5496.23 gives 9.815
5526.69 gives 10.39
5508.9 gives 9.924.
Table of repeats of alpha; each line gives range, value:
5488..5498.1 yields 9.852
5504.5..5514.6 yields 10.24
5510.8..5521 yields 10.62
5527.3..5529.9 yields 10.35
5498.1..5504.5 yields 9.846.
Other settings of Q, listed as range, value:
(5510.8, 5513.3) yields 10.17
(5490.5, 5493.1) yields 9.428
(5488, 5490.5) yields 9.133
